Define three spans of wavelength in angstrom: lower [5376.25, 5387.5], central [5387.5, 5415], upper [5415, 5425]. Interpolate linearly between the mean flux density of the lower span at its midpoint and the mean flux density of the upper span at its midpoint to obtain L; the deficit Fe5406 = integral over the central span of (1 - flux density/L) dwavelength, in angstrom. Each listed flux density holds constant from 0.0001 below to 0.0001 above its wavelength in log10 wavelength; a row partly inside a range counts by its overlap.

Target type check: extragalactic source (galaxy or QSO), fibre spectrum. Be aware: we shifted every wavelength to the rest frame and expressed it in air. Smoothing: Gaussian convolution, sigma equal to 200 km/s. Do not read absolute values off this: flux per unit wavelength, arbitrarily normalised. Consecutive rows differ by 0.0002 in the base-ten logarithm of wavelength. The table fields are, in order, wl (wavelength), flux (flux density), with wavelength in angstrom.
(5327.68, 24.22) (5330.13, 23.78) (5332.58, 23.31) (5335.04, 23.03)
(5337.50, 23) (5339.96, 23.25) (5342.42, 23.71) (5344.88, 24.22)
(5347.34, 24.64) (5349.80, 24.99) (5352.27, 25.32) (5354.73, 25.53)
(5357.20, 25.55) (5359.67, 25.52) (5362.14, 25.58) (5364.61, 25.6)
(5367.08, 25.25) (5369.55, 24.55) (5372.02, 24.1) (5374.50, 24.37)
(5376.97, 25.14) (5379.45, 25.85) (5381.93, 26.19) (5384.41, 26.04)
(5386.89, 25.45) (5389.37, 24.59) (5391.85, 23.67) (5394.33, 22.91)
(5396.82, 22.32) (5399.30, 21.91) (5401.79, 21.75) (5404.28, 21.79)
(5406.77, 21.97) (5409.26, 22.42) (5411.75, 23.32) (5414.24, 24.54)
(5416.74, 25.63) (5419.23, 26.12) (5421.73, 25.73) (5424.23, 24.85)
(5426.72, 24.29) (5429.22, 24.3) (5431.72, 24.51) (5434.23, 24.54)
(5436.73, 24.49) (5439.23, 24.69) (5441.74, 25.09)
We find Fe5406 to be 3.0 angstrom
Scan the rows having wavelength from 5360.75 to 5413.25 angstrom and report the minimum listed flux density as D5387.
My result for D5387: 21.75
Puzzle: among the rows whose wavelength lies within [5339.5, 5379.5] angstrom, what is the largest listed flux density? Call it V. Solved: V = 25.85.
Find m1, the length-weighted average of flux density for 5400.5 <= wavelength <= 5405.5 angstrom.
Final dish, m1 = 21.8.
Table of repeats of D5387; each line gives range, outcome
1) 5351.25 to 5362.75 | 25.32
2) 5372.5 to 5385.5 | 24.37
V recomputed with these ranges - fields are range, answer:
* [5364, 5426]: 26.19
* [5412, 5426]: 26.12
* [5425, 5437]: 24.54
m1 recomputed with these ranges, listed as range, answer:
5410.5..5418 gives 24.5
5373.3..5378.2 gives 24.8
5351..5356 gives 25.4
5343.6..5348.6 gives 24.5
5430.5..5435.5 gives 24.5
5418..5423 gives 25.9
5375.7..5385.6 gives 25.8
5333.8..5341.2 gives 23.1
